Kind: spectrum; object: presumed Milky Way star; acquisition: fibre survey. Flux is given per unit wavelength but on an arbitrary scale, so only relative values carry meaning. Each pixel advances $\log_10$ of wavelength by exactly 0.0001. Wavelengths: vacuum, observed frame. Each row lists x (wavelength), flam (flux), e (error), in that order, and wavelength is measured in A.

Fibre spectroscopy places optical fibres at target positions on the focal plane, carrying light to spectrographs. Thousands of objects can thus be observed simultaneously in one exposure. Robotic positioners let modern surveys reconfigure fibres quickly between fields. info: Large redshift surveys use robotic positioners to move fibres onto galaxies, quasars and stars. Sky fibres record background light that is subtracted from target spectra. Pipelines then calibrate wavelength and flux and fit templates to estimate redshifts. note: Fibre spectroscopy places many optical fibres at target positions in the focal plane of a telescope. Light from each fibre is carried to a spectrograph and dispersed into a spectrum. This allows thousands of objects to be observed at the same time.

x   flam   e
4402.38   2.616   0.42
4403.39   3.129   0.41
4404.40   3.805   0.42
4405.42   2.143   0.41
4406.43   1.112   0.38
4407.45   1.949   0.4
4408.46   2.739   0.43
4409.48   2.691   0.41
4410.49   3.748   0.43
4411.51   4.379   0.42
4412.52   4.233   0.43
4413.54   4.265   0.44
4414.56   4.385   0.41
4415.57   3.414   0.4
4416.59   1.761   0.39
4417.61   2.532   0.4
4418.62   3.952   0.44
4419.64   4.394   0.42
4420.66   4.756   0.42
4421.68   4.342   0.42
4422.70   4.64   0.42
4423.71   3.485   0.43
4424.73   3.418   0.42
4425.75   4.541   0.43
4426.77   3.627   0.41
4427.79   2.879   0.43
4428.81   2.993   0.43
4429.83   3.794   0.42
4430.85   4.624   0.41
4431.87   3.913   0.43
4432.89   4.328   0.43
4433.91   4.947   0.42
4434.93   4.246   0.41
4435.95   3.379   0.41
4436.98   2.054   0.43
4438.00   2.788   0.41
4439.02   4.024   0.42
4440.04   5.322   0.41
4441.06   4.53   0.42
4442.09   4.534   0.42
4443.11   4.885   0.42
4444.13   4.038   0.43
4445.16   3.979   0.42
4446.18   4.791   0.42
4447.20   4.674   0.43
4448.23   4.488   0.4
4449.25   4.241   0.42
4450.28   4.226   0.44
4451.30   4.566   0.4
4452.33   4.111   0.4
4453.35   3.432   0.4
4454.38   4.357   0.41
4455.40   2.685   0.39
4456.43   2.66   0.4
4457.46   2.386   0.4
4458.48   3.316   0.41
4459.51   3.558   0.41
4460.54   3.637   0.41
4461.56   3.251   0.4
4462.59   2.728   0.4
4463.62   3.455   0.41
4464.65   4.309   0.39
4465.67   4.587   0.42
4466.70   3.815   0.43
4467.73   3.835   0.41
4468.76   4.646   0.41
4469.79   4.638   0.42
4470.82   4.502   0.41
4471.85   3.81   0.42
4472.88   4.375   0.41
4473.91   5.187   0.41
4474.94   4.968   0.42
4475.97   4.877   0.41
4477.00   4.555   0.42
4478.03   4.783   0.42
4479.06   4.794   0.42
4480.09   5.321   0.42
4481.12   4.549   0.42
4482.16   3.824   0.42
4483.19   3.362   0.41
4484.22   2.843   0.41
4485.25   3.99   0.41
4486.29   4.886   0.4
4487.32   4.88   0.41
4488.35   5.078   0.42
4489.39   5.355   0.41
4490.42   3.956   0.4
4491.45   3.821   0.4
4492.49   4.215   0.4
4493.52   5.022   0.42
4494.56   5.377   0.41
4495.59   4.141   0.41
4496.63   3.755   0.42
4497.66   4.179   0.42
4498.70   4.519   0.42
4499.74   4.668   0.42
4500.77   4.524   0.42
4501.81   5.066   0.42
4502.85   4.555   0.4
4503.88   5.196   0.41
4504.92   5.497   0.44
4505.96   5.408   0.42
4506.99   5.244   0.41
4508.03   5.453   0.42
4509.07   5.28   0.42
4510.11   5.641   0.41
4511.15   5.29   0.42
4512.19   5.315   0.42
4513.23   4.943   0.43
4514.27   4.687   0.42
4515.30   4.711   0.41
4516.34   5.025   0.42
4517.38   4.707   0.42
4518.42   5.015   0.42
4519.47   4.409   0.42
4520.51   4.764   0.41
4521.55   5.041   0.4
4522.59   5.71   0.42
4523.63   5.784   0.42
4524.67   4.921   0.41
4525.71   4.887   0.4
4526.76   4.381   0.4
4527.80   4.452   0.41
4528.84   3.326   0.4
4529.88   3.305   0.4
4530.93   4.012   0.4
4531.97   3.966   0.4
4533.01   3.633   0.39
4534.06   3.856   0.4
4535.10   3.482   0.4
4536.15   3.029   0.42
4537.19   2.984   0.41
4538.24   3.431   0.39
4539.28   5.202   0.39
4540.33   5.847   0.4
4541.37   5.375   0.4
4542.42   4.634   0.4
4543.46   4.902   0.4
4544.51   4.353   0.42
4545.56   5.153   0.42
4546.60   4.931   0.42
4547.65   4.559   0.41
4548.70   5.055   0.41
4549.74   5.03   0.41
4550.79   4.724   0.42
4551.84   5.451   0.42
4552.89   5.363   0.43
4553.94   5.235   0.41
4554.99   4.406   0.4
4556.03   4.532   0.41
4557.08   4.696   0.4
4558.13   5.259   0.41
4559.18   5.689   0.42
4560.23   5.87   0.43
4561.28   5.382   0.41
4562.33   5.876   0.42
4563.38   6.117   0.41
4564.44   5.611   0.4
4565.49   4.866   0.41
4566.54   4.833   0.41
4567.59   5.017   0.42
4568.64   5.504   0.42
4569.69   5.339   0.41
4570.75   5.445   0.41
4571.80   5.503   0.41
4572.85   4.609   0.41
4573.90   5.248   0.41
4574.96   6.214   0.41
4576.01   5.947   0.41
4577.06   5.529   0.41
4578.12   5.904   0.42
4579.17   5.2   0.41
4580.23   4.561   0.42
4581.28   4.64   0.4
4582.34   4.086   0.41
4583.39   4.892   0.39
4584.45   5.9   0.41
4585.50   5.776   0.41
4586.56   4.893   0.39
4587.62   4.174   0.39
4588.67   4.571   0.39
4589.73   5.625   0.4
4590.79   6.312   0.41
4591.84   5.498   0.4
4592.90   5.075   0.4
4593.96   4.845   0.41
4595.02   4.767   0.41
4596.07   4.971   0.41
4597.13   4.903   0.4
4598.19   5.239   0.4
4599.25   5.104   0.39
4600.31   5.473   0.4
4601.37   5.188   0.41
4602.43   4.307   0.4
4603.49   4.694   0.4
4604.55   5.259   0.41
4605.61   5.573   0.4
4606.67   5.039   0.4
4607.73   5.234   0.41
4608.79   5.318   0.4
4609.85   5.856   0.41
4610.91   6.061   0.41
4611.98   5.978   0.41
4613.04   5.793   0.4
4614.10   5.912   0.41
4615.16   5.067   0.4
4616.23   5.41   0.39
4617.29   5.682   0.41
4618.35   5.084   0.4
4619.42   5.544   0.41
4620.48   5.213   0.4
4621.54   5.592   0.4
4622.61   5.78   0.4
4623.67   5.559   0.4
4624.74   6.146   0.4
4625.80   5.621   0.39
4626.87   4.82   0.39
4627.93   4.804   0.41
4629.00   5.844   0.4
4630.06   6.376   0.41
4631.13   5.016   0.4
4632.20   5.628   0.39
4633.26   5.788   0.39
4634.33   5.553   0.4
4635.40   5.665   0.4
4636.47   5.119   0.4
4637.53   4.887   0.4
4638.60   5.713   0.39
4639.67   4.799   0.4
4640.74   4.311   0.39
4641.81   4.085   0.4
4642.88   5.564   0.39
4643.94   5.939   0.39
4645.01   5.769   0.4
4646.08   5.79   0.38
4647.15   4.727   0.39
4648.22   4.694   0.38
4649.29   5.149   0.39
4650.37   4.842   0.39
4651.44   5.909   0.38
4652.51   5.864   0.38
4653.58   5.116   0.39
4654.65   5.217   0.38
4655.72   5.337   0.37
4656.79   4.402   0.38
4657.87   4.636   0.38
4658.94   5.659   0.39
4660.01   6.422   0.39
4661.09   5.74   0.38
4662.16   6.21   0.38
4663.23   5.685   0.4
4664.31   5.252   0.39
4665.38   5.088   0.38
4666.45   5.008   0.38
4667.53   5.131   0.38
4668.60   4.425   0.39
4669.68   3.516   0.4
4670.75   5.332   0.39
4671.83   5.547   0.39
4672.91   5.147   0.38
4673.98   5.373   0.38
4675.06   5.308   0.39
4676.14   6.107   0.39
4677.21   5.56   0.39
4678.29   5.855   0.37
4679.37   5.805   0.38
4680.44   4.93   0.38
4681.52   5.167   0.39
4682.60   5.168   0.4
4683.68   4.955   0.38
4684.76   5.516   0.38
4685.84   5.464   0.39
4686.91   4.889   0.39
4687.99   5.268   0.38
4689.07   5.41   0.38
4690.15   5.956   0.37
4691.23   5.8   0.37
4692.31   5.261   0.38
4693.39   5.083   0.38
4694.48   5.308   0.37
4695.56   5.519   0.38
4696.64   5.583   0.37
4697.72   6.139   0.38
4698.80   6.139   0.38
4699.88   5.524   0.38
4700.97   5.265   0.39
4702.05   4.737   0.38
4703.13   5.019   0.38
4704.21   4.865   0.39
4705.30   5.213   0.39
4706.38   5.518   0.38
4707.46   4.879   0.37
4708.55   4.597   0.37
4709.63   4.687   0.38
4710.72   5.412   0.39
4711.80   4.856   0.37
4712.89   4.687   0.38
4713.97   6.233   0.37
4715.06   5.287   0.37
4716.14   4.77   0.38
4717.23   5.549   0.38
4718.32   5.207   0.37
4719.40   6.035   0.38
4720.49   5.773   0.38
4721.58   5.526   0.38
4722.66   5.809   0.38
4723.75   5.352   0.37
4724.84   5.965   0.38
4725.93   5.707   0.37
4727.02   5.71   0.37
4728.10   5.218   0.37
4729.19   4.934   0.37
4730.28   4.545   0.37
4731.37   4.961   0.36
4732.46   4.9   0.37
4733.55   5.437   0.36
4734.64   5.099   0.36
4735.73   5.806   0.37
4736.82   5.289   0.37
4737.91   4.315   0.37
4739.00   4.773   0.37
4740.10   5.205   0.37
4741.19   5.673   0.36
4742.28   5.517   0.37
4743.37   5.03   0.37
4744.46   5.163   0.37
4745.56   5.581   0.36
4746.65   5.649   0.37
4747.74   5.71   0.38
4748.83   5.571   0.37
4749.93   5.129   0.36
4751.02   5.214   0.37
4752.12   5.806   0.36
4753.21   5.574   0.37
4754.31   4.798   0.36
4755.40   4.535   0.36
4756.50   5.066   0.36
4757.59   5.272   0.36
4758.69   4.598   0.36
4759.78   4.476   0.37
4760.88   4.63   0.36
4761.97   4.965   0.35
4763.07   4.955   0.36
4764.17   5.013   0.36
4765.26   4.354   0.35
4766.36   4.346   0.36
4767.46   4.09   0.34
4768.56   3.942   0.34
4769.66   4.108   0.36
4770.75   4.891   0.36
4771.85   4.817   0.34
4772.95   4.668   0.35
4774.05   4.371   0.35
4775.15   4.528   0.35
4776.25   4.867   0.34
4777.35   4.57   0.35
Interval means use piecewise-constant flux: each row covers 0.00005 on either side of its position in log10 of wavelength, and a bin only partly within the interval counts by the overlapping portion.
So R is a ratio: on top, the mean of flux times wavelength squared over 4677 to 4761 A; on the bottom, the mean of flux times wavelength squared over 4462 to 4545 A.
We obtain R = 1.3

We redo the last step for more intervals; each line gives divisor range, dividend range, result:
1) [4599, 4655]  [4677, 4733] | 1.03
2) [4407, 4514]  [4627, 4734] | 1.40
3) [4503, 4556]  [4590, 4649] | 1.17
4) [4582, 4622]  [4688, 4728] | 1.07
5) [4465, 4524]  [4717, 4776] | 1.21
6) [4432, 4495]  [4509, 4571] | 1.20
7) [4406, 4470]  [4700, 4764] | 1.57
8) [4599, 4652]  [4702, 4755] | 1.03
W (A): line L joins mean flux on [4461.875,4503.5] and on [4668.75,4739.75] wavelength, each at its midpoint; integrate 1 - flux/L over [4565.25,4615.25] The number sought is -4.3 A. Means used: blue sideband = 4.39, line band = 5.25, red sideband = 5.3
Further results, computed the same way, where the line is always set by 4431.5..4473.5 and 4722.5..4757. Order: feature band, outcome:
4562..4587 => -4.40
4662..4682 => -1.23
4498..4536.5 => -4.09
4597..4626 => -4.54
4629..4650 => -2.14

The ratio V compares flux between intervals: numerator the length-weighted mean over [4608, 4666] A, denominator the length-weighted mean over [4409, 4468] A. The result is 1.41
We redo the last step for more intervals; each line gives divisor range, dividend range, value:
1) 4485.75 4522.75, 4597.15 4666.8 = 1.10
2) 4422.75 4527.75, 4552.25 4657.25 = 1.21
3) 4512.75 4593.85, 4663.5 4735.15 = 1.08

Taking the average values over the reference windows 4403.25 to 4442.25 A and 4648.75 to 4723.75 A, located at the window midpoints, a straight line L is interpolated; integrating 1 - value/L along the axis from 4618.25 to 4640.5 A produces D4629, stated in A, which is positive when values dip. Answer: -2.2 A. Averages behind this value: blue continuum 3.63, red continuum 5.33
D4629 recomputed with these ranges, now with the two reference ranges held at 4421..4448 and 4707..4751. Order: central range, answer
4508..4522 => -2.0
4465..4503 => -1.9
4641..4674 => -1.7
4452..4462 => 2.0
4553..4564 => -1.8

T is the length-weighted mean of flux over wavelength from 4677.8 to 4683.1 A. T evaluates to 5.38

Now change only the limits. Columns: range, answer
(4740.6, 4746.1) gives 5.39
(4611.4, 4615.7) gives 5.68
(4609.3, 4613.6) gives 5.92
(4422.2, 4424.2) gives 4.08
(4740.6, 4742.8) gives 5.6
